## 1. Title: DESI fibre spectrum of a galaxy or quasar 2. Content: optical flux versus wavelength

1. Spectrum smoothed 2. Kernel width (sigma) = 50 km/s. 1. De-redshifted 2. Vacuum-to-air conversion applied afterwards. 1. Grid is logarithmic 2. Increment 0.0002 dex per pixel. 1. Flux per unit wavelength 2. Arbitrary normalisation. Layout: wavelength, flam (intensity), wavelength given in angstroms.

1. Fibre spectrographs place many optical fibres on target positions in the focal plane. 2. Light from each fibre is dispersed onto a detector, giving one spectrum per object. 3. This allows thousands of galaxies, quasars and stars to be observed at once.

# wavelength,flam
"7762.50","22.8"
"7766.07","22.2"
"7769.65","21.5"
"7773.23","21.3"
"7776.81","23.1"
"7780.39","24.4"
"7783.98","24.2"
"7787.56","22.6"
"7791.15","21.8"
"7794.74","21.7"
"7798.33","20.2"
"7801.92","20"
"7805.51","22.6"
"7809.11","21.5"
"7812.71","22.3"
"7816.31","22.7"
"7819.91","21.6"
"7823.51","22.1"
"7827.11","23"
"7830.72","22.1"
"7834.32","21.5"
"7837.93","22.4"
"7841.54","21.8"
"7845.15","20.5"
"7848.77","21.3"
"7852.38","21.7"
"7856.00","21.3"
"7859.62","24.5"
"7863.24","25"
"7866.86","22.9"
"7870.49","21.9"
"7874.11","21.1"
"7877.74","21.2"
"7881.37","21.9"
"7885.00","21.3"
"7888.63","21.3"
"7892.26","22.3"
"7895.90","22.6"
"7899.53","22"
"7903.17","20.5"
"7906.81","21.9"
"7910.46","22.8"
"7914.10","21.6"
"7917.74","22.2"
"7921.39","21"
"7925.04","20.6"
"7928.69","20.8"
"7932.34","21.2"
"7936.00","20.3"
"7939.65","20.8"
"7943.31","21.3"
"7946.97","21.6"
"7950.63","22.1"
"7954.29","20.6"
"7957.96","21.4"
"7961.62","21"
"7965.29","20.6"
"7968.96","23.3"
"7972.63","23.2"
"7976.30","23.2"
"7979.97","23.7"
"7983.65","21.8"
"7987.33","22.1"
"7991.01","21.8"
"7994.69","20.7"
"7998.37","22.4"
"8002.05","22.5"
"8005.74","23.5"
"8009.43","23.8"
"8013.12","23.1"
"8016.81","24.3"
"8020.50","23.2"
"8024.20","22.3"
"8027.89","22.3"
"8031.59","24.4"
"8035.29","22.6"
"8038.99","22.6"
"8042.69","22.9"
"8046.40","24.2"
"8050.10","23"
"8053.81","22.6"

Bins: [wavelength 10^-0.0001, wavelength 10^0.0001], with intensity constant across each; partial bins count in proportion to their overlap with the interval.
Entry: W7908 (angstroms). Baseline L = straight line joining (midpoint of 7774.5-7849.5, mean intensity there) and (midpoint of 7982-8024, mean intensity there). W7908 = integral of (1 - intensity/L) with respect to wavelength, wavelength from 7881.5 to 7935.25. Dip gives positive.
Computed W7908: 1.9 angstroms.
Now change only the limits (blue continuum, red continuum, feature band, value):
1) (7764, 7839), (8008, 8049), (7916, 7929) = 0.9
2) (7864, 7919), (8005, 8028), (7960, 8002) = 1.3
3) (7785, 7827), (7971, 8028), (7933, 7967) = 2.2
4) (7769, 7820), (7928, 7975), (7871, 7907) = 0.2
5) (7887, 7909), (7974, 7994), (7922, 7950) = 1.4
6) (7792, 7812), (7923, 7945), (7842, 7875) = -1.8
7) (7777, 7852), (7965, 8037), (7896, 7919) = 0.5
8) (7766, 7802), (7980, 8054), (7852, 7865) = -0.5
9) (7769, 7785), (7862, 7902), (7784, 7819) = 1.4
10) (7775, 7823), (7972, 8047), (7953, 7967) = 1.1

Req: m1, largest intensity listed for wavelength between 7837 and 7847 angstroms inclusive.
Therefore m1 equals 22.4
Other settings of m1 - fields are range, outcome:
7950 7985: 23.7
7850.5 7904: 25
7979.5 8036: 24.4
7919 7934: 21.2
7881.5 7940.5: 22.8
